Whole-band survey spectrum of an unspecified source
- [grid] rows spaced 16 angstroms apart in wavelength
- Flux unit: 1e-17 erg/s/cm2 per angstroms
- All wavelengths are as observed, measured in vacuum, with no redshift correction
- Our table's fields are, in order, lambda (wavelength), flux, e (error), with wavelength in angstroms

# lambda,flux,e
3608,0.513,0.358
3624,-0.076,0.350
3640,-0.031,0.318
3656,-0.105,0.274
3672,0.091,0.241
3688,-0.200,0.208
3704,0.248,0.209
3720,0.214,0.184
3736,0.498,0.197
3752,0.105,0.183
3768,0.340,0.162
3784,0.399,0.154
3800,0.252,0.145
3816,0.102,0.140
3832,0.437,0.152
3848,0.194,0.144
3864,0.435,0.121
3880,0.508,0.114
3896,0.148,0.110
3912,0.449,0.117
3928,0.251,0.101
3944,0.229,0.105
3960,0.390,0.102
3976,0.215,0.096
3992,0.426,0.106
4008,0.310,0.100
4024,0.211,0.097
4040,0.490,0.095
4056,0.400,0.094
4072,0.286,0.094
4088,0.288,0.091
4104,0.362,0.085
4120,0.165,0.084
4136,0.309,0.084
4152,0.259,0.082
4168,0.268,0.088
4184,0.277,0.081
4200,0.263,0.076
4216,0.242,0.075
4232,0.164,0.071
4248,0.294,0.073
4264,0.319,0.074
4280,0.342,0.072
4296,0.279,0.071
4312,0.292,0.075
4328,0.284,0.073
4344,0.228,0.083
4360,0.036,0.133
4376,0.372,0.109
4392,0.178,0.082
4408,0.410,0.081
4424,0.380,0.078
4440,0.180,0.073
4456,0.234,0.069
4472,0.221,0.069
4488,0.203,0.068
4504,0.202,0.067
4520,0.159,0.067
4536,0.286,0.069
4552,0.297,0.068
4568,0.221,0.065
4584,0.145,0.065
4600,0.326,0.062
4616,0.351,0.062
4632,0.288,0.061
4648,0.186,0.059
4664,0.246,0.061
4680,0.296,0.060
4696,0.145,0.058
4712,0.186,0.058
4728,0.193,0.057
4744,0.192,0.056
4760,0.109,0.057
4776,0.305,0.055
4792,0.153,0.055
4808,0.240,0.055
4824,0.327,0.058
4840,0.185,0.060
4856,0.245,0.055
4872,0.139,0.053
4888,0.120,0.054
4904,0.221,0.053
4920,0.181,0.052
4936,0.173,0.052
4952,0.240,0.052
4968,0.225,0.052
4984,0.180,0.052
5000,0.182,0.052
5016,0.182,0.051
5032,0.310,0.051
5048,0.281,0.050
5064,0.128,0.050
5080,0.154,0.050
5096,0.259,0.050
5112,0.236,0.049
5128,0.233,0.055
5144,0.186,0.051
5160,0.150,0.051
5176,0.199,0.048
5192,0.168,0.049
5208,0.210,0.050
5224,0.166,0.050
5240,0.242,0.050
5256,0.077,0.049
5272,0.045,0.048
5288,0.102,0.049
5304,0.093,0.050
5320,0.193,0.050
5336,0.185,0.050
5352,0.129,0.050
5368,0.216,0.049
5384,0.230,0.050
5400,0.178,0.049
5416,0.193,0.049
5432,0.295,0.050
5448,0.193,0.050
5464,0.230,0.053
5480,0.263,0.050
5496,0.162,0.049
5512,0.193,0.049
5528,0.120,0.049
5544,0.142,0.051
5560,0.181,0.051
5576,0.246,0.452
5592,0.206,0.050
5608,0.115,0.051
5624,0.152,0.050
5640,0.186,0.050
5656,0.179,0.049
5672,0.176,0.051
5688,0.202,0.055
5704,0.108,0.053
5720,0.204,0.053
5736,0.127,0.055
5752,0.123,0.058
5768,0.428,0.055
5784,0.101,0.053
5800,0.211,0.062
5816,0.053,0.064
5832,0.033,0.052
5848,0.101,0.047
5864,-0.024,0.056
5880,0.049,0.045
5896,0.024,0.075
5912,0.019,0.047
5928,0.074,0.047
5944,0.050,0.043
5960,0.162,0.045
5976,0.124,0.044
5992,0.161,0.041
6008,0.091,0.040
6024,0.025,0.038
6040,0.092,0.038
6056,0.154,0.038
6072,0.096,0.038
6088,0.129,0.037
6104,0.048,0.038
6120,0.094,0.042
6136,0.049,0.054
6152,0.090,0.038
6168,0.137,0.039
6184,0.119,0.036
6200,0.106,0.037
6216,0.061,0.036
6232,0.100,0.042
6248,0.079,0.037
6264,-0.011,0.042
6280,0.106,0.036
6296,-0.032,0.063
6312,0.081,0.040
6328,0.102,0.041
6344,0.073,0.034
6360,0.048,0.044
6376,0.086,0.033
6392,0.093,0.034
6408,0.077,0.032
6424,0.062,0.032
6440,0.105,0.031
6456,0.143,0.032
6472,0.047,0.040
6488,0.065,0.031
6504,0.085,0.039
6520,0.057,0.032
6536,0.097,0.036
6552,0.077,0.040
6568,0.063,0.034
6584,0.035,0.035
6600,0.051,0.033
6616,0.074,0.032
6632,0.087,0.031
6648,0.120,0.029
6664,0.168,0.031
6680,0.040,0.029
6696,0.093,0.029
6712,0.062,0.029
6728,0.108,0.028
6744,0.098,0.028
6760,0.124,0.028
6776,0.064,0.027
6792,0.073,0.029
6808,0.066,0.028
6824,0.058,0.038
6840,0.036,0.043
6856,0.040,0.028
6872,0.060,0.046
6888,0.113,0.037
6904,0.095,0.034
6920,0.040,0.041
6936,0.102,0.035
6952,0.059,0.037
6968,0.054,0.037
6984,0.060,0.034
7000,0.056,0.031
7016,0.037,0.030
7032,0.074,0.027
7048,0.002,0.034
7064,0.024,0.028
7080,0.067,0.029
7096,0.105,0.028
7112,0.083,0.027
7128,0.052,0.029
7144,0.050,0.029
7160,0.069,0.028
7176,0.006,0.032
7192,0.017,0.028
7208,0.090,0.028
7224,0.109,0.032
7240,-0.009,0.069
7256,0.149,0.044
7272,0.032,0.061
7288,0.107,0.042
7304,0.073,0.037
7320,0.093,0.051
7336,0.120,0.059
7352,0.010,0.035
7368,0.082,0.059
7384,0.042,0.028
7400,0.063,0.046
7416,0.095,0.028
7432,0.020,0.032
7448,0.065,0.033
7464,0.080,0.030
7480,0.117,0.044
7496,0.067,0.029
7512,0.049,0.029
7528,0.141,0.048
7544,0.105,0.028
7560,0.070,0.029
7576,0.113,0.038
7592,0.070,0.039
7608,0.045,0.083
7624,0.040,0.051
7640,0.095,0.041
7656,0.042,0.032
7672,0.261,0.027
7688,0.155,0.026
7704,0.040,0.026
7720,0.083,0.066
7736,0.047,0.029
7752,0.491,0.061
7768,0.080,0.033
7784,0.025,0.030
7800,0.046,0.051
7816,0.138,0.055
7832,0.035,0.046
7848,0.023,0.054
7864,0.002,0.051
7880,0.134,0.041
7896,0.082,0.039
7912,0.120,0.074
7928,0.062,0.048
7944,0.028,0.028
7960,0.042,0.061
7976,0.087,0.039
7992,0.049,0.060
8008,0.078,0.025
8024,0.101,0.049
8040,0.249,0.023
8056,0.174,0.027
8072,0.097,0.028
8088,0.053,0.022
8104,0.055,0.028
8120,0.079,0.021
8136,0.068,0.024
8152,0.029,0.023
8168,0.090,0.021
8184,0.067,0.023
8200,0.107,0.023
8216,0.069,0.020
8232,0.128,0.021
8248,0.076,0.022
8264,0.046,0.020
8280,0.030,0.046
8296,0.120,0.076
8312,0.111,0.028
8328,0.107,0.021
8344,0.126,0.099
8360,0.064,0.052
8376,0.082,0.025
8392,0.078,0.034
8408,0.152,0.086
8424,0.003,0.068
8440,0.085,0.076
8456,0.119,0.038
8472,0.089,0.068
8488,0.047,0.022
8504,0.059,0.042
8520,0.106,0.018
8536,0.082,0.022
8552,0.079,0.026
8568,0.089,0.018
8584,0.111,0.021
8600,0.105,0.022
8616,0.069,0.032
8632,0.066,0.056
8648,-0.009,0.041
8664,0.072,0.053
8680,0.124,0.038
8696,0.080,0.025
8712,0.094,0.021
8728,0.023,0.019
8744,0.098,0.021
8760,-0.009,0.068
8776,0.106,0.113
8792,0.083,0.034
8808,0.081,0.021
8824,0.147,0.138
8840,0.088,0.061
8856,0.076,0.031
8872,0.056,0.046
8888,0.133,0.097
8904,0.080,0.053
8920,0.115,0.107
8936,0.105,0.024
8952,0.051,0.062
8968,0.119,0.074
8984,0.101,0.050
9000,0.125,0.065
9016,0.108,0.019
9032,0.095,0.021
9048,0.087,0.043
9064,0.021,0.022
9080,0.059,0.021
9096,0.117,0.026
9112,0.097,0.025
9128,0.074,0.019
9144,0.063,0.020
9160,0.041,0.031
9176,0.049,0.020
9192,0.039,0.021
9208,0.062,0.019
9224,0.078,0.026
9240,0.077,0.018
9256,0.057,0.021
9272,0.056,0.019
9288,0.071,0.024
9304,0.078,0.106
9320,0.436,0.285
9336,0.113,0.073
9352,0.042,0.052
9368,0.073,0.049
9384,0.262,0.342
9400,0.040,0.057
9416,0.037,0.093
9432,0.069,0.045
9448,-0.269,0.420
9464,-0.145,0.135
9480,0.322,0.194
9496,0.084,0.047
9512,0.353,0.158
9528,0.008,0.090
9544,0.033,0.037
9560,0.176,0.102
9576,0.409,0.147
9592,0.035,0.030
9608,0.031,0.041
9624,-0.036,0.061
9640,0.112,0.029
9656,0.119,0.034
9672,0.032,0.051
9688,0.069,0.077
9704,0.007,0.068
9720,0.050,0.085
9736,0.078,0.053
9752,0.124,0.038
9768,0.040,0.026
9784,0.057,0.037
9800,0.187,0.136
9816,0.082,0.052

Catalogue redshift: 0.548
